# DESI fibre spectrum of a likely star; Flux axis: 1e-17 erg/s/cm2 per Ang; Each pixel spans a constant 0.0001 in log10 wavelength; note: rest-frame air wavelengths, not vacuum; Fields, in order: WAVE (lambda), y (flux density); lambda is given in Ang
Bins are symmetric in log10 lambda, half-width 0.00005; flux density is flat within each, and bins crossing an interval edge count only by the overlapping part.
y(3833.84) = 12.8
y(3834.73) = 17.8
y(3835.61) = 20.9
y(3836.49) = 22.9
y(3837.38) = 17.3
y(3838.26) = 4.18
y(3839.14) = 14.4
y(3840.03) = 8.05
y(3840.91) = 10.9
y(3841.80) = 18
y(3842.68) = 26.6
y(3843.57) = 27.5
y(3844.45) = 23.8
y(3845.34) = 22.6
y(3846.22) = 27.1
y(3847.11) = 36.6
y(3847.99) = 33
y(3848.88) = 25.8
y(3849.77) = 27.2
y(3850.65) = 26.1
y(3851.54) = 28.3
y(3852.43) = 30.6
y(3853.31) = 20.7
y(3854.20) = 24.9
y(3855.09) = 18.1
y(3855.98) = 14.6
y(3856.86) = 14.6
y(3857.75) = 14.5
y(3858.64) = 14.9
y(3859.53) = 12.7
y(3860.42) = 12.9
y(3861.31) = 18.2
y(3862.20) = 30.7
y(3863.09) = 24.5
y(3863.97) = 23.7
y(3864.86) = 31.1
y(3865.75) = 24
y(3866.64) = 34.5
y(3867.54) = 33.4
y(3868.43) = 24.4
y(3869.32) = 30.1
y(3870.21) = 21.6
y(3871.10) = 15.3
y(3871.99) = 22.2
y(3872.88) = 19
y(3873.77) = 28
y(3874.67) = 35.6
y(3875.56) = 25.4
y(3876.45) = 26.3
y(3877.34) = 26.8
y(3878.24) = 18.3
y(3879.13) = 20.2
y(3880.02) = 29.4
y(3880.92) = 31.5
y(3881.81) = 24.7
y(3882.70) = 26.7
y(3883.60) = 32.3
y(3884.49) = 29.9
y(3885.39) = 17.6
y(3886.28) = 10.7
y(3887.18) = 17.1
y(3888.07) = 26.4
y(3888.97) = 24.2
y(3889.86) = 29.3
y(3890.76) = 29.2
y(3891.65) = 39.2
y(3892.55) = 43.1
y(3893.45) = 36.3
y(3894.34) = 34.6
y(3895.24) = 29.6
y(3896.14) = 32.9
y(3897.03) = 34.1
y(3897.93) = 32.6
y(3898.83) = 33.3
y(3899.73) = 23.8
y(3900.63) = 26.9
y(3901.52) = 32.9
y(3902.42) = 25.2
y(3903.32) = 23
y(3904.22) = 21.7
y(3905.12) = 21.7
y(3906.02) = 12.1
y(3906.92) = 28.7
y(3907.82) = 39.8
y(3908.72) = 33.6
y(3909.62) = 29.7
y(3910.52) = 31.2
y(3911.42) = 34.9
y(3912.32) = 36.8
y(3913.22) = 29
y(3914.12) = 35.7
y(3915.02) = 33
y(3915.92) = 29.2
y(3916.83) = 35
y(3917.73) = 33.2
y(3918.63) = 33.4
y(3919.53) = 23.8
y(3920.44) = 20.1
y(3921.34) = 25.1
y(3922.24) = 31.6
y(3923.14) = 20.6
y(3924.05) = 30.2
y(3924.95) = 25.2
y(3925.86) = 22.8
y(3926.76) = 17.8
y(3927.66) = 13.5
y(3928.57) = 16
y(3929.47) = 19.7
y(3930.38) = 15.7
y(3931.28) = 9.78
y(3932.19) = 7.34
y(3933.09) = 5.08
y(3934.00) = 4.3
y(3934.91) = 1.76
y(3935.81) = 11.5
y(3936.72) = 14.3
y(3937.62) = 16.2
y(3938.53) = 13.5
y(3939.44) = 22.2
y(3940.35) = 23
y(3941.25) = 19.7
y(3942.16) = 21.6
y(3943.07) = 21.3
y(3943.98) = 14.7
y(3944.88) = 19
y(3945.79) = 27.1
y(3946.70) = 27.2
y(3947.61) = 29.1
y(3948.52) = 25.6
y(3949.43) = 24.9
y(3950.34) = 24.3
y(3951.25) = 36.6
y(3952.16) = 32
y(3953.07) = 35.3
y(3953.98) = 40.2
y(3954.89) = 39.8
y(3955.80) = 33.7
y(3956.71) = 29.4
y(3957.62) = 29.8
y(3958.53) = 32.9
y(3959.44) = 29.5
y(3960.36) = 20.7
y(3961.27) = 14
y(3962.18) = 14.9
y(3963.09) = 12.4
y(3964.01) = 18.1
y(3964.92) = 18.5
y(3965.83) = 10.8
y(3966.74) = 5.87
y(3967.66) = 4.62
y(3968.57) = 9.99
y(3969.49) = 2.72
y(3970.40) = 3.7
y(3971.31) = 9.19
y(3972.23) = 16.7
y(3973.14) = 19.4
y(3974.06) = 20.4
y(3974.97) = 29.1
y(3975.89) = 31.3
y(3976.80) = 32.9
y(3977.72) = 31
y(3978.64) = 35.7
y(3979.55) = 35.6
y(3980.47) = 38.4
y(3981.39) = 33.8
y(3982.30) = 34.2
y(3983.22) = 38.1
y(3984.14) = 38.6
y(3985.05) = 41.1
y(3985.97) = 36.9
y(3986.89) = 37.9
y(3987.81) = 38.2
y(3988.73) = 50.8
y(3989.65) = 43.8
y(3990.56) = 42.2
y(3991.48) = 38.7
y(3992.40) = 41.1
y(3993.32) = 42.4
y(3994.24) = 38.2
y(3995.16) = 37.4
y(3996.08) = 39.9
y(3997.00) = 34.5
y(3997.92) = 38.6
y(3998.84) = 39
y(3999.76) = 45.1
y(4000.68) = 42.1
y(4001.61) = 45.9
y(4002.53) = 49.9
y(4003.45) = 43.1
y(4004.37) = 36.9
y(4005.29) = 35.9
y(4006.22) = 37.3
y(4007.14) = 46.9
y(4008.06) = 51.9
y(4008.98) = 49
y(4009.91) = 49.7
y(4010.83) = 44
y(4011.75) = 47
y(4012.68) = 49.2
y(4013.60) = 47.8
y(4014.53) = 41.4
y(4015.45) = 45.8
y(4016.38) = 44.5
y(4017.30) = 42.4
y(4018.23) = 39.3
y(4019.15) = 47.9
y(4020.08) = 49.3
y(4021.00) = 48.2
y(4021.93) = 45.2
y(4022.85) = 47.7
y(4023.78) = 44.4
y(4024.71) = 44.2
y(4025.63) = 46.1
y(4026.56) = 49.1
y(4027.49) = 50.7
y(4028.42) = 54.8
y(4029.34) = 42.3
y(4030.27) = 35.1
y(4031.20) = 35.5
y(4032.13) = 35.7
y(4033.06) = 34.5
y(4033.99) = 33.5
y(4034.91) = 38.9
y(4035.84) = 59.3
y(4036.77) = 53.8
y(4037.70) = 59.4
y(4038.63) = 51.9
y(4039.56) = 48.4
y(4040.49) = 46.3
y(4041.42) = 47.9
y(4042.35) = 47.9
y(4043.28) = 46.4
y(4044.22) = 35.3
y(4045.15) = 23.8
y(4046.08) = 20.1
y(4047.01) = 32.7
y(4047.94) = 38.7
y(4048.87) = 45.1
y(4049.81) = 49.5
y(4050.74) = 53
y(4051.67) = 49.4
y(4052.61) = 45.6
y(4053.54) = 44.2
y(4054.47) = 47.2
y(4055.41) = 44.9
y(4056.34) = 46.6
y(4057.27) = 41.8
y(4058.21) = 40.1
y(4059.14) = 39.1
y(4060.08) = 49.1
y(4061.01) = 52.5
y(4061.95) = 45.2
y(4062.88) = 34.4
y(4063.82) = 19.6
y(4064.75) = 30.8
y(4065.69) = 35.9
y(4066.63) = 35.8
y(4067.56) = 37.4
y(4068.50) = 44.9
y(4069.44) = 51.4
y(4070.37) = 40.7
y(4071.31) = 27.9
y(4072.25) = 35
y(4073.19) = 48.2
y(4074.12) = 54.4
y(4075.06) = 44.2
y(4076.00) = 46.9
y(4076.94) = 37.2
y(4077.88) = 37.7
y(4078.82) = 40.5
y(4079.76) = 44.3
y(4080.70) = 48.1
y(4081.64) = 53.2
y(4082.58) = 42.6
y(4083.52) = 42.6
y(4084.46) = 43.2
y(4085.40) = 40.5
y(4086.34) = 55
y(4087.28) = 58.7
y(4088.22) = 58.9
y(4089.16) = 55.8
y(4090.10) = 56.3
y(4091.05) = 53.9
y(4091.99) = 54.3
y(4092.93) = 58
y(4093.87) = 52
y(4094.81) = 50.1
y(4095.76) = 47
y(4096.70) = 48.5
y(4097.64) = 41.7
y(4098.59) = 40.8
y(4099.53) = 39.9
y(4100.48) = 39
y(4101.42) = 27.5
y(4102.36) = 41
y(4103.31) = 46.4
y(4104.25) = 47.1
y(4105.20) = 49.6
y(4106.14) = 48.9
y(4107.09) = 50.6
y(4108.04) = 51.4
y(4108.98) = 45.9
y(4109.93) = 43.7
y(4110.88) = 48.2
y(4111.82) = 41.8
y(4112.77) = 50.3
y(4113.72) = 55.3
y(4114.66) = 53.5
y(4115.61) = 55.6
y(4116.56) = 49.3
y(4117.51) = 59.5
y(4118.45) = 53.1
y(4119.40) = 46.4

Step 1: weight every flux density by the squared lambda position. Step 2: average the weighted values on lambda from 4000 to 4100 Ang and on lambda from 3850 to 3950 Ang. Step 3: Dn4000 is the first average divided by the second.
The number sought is 1.98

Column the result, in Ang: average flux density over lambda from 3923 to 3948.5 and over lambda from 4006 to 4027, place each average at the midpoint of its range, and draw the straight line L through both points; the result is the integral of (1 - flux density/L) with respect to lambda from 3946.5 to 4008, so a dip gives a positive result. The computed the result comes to 2.1 Ang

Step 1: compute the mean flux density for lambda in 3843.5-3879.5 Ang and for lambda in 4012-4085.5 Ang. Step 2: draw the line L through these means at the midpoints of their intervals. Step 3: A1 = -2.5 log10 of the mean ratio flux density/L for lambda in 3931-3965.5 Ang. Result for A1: 0.46 mag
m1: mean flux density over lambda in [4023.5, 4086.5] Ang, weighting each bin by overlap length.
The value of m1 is 42.9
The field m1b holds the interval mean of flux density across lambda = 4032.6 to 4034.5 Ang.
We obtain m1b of 34.3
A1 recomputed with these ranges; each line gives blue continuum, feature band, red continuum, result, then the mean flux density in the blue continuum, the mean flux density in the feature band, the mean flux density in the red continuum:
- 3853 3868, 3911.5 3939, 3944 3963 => 0.21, 21.7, 21.2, 27.7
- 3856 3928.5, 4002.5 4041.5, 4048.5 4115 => -0.15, 26.5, 45.3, 45.4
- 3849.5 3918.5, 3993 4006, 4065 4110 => -0.08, 26.7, 40.5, 45.7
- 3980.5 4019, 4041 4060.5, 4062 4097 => 0.04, 42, 42.3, 45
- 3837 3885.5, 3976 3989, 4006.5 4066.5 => 0.02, 23.4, 37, 43.8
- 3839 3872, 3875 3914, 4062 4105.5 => -0.07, 22.9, 28.3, 44.3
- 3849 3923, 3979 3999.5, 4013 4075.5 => -0.05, 26.7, 39.1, 43.1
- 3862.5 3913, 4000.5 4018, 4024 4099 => -0.14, 27.7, 44.7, 44.4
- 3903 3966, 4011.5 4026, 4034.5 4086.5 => -0.24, 23.7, 45.6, 43.1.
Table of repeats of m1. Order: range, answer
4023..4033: 43.5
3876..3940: 25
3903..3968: 23.2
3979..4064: 42.9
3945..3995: 28.3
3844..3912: 26.2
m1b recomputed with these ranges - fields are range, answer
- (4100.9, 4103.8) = 38.5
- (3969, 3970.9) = 3.46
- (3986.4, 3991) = 42.6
